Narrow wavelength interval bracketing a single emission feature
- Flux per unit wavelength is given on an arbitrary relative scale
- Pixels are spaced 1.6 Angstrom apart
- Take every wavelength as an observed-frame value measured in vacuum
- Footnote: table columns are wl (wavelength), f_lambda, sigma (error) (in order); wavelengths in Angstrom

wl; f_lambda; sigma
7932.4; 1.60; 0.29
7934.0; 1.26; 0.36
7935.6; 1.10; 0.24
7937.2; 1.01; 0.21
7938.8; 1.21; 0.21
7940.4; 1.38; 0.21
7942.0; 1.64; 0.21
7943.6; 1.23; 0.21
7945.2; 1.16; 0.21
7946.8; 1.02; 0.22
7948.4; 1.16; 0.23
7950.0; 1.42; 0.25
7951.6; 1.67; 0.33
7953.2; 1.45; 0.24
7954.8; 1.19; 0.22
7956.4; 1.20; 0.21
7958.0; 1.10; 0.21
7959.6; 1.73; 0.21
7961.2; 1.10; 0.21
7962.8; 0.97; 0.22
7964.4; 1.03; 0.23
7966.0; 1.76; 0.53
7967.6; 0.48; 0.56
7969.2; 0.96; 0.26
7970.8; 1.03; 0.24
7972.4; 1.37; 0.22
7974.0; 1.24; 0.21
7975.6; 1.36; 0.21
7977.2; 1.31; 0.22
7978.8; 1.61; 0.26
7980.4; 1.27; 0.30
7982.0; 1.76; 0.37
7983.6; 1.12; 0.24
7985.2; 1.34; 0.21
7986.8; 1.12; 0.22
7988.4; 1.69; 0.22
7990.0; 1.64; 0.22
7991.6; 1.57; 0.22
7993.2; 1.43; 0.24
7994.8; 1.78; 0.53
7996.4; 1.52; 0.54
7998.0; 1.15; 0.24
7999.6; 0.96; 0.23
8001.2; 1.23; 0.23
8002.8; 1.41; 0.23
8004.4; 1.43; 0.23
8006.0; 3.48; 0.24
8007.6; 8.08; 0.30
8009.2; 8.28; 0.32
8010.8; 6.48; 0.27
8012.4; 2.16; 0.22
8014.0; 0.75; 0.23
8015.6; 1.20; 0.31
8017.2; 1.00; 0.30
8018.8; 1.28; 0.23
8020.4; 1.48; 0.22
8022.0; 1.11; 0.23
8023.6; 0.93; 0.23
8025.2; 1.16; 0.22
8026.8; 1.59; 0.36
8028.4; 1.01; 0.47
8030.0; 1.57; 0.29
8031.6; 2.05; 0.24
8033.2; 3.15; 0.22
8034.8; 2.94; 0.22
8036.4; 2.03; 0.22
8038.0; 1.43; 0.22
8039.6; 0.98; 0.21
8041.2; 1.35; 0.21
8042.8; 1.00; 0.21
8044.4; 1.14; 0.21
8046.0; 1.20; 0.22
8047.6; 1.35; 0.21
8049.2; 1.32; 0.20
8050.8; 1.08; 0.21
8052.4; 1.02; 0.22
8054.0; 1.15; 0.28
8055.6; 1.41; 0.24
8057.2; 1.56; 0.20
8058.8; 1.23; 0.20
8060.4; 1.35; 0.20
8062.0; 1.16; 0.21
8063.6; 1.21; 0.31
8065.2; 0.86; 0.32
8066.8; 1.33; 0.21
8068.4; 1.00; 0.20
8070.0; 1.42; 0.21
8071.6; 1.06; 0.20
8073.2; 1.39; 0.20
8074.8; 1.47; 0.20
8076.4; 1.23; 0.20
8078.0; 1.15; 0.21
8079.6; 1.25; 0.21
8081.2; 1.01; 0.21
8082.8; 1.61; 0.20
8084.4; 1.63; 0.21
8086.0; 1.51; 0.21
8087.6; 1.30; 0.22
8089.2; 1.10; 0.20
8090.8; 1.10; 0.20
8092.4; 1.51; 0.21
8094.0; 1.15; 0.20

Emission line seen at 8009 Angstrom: H-alpha 6563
